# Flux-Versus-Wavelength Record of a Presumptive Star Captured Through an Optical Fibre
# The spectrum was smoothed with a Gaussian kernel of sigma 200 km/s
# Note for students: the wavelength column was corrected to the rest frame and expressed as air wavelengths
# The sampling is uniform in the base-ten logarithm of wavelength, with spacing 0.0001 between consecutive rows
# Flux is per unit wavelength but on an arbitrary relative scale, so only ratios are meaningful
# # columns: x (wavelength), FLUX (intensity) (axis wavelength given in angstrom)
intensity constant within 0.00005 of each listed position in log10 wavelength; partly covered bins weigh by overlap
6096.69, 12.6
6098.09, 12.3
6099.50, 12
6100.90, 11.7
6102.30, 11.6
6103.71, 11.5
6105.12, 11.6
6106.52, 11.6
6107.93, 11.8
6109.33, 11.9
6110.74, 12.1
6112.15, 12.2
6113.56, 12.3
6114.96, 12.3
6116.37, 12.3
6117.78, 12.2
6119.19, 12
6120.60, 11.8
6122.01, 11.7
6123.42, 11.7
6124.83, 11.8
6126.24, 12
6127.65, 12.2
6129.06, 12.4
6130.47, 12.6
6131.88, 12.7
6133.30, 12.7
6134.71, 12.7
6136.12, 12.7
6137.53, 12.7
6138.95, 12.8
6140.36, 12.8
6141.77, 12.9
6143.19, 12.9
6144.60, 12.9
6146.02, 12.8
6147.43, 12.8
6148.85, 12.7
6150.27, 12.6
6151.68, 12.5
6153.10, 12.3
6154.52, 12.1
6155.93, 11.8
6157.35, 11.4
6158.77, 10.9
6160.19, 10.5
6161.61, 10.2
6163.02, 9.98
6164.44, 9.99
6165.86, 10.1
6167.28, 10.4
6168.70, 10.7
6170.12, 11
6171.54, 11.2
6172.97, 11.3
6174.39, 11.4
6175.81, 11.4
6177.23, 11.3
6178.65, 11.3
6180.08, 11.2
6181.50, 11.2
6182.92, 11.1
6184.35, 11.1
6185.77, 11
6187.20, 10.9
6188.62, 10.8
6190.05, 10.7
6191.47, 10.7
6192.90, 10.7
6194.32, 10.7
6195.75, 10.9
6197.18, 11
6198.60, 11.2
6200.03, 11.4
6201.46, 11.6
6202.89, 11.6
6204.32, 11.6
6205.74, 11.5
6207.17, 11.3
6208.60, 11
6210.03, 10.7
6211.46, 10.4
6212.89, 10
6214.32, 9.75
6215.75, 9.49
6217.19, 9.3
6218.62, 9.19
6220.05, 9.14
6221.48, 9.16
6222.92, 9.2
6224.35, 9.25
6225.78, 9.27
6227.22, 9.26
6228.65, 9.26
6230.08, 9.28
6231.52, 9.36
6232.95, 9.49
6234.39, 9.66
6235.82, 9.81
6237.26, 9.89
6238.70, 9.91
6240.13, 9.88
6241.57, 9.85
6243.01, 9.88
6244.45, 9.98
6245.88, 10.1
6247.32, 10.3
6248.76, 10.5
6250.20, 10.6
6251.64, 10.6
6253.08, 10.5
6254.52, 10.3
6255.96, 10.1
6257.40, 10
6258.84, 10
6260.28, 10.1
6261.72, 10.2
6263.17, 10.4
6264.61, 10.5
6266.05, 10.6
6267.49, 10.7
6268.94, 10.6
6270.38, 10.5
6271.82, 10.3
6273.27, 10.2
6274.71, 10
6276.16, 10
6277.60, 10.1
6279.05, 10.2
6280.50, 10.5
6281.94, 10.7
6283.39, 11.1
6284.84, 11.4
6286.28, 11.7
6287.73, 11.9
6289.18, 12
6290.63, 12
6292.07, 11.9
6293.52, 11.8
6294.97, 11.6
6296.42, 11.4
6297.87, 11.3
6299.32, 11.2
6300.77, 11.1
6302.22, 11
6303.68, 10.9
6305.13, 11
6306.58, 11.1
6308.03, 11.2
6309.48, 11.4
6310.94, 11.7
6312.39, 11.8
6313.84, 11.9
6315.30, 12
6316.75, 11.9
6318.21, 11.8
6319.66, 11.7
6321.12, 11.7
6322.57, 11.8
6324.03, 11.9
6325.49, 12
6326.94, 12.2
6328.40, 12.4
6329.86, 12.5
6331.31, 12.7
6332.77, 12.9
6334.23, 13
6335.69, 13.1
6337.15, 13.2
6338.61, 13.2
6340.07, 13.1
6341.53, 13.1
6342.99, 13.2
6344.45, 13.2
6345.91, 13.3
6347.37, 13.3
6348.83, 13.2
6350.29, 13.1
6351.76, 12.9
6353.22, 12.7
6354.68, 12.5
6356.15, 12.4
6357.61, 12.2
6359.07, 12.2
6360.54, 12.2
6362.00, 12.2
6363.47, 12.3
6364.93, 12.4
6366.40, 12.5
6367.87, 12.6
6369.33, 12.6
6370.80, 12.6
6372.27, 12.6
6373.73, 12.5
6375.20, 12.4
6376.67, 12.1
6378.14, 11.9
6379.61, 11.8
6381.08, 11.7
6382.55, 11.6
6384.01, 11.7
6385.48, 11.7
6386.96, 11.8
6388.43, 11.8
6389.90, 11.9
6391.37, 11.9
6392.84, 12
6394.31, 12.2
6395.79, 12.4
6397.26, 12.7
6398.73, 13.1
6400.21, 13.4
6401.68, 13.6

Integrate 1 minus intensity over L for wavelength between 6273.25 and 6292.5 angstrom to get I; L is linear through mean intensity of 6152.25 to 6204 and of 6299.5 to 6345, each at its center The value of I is 1.3 angstrom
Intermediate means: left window 11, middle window 11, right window 12.1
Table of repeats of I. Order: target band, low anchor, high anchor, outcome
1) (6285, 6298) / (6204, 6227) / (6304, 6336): -0.4 angstrom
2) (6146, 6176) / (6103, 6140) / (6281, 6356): 2.0 angstrom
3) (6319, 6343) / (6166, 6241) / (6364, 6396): -1.8 angstrom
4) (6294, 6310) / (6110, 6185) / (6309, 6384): 1.4 angstrom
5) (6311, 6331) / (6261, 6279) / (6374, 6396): -1.7 angstrom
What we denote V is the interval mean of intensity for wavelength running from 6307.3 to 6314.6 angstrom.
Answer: 11.6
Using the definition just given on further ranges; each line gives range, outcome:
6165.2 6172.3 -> 10.7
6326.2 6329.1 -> 12.3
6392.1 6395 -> 12.1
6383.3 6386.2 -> 11.7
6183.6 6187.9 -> 11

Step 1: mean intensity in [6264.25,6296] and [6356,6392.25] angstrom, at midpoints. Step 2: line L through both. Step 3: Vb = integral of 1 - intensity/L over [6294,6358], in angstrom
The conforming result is -3.71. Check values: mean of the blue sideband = 10.9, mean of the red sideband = 12.1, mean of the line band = 12.2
